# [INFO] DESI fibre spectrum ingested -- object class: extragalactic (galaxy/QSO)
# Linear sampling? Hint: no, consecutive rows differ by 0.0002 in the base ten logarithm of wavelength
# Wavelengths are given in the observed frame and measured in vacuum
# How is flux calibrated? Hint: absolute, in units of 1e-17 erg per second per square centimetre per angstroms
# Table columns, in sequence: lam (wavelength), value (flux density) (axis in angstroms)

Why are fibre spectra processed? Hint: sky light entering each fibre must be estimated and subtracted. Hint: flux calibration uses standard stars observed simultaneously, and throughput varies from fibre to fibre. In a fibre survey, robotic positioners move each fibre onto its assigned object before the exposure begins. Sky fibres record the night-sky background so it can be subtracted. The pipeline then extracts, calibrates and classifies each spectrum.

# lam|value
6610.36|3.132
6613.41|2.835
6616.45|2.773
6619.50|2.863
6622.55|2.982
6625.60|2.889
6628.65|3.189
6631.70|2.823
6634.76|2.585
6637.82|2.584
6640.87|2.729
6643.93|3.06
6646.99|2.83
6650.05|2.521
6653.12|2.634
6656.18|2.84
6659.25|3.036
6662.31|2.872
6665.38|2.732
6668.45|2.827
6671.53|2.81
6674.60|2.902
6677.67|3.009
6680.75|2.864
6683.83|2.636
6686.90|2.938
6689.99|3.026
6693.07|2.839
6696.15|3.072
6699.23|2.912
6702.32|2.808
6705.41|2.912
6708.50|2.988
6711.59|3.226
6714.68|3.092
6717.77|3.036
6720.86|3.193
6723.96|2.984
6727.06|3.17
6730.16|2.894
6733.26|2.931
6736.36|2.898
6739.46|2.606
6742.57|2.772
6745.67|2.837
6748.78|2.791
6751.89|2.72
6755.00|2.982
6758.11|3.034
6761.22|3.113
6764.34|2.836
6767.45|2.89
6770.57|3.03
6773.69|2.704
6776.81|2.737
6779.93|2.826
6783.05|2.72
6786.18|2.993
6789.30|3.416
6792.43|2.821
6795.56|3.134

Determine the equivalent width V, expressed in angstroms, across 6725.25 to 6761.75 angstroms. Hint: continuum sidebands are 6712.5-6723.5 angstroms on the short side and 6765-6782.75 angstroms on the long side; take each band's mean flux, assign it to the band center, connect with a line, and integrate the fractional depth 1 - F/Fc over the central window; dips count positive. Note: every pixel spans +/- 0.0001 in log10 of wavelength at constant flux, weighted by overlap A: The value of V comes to 1.1 angstroms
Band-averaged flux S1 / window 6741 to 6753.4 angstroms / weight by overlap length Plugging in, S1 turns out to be 2.78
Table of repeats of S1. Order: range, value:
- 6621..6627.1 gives 2.94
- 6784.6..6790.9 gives 3.2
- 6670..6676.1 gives 2.86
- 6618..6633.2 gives 2.95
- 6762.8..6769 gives 2.87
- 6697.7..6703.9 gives 2.86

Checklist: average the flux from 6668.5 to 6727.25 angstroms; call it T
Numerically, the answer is 2.96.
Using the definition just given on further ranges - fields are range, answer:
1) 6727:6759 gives 2.86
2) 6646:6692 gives 2.83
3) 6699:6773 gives 2.94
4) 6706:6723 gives 3.09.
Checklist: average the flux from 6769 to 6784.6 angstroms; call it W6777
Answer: 2.8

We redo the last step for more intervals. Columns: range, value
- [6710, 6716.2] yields 3.16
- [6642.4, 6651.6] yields 2.8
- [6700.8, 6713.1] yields 2.98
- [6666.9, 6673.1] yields 2.82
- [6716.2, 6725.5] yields 3.07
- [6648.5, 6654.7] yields 2.58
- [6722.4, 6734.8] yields 2.99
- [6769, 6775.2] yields 2.87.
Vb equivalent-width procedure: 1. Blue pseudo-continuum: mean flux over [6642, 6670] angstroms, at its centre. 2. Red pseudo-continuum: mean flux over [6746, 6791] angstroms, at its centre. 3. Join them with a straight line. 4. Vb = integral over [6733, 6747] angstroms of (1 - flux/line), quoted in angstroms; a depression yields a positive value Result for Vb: 0.4 angstroms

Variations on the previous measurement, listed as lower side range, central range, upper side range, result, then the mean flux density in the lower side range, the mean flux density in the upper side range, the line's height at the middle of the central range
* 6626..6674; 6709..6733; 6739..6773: -1.83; 2.81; 2.88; 2.85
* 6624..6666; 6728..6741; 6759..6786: 0.01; 2.81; 2.87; 2.85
